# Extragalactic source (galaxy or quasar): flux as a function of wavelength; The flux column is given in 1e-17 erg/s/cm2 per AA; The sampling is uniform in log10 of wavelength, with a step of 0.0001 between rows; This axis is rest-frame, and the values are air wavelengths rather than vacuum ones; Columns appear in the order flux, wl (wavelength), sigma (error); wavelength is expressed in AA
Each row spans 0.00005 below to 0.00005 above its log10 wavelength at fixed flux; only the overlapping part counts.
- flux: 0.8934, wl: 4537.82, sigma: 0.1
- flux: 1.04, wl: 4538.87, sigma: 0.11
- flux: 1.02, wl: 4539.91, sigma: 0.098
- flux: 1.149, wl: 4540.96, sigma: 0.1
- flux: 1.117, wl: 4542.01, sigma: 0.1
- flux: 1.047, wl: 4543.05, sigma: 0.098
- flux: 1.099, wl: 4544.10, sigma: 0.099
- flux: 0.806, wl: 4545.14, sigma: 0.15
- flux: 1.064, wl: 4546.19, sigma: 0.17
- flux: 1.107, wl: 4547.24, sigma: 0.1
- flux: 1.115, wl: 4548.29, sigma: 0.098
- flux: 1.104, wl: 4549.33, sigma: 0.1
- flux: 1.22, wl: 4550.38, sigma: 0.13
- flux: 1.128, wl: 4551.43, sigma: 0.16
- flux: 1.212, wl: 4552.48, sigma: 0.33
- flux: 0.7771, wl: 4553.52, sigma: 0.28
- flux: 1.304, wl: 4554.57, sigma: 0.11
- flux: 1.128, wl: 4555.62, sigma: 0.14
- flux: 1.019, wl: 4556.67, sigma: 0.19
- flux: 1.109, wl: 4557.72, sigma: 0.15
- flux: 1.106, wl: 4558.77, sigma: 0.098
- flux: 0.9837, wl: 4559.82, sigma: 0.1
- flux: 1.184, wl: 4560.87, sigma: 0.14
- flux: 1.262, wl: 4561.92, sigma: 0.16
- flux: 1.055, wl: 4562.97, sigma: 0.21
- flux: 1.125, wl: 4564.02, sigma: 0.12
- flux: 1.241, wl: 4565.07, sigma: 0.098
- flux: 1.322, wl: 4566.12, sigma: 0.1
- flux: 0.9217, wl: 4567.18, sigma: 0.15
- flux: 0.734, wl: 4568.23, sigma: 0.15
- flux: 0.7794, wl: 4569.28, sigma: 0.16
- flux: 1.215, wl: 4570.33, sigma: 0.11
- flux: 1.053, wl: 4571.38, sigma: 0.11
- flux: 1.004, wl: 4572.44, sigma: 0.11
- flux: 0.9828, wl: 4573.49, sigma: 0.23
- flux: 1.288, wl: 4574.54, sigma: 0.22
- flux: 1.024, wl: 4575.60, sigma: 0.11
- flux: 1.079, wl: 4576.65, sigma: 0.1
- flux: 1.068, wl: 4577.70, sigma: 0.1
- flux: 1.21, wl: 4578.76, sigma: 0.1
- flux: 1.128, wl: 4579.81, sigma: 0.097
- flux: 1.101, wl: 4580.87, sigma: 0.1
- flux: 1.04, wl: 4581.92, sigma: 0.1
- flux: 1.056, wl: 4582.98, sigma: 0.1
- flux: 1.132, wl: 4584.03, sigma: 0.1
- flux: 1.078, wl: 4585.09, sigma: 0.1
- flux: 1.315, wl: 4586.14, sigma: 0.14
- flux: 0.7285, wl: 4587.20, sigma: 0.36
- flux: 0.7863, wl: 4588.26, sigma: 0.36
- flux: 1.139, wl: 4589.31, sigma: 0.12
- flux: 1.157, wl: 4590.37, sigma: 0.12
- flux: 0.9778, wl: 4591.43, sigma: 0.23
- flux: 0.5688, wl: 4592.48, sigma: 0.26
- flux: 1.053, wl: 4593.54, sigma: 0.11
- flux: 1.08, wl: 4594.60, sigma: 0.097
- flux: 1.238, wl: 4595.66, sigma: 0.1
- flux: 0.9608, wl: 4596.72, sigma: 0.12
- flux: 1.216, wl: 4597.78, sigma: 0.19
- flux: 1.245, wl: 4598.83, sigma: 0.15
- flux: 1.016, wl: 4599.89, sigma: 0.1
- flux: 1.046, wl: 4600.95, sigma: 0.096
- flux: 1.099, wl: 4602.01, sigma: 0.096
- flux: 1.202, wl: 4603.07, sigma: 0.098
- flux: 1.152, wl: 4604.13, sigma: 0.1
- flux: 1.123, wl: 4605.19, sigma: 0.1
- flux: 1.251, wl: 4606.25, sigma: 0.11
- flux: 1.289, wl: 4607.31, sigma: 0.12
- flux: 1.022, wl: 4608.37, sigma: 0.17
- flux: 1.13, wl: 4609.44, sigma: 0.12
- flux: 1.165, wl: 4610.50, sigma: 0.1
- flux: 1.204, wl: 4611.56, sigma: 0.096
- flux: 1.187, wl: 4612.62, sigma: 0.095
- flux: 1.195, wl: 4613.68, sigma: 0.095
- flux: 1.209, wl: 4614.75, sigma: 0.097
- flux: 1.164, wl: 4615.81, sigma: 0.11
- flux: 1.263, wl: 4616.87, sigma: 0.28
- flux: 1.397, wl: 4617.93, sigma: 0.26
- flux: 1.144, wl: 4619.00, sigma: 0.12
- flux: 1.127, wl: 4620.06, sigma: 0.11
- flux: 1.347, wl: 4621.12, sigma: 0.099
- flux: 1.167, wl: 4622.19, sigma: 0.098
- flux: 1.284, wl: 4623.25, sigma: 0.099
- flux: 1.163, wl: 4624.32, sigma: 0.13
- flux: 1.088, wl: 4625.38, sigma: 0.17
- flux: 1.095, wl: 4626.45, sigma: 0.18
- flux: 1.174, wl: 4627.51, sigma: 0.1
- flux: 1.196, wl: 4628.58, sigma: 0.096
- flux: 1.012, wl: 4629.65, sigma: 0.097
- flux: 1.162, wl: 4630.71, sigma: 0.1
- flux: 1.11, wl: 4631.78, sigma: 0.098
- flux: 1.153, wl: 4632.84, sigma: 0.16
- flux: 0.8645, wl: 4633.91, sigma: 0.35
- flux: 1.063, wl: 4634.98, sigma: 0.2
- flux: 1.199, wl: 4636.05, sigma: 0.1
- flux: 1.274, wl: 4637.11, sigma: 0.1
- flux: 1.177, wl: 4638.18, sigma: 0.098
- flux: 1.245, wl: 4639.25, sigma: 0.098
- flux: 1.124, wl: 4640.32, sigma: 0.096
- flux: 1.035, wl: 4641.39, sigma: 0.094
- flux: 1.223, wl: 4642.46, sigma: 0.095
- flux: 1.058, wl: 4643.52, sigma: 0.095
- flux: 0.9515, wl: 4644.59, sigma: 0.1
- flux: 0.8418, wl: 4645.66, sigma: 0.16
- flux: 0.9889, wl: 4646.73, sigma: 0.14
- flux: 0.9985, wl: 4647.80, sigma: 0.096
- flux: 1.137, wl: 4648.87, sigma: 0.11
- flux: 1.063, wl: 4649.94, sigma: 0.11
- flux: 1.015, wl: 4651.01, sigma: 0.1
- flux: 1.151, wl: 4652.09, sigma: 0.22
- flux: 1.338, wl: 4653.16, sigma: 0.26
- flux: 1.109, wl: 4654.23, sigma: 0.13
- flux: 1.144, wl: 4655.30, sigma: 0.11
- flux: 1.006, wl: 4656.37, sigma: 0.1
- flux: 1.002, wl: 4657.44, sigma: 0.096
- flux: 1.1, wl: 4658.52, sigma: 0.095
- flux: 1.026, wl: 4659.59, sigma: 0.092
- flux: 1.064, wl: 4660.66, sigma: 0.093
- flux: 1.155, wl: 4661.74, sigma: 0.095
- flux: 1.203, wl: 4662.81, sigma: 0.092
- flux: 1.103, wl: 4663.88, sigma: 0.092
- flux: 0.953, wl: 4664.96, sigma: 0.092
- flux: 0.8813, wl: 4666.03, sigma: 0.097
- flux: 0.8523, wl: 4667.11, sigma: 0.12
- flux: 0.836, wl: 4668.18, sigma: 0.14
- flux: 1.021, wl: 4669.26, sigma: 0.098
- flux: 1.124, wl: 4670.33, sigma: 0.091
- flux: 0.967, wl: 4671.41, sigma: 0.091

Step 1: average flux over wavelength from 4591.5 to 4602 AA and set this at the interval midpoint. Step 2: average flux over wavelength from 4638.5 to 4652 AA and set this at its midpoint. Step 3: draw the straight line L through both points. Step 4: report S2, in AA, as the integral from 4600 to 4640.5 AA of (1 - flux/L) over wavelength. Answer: -4.2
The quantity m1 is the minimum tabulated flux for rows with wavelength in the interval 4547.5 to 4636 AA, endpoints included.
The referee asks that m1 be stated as 0.5688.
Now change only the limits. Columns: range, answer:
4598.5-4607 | 1.016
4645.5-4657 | 0.8418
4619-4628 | 1.088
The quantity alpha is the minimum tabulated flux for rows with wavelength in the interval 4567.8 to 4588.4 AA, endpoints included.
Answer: 0.7285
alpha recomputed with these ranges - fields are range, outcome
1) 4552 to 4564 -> 0.7771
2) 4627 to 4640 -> 0.8645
